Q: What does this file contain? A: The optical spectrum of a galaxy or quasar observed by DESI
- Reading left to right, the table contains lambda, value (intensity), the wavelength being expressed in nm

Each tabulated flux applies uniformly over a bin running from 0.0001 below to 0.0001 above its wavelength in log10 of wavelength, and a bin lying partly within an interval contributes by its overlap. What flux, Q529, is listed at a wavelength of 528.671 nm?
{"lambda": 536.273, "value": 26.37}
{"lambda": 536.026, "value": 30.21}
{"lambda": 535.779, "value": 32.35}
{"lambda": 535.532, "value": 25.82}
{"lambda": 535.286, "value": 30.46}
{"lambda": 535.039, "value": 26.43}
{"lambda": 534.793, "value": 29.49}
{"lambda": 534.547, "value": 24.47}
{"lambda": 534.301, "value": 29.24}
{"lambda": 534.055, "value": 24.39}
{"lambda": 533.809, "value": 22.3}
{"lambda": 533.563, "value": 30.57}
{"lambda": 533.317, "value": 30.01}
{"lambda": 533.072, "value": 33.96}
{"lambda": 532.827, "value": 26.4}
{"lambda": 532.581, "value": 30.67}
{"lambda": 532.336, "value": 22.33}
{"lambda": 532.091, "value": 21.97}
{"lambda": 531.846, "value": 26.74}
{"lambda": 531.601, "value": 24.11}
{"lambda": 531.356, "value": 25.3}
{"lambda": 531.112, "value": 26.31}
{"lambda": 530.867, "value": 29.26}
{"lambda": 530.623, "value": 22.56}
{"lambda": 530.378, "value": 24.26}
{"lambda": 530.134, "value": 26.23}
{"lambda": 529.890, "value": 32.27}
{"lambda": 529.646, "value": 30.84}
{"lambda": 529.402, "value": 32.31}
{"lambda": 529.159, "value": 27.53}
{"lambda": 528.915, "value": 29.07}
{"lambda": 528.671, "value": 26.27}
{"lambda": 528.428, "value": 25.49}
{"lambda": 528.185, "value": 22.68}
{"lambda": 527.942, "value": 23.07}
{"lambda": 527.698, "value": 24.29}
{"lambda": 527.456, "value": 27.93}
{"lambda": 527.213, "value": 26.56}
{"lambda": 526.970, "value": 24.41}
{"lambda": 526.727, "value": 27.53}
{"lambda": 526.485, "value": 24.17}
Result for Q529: 26.27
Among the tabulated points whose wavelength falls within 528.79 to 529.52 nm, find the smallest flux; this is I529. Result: 27.53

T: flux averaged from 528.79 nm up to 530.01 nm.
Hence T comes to 30.4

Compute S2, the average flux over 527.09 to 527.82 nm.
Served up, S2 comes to 26.3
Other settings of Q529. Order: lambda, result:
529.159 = 27.53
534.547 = 24.47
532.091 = 21.97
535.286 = 30.46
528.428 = 25.49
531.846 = 26.74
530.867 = 29.26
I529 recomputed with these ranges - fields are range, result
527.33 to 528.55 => 22.68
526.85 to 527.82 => 24.29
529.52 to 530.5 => 24.26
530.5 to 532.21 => 21.97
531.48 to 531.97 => 24.11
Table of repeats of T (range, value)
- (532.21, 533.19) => 28.3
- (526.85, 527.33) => 25.5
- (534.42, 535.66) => 27.4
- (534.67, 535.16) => 28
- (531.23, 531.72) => 24.7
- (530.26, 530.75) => 23.5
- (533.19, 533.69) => 30.3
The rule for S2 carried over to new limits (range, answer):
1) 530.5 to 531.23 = 26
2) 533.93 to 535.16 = 26.8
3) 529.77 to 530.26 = 29.2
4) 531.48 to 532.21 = 24.3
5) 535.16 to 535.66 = 28.2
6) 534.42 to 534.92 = 27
